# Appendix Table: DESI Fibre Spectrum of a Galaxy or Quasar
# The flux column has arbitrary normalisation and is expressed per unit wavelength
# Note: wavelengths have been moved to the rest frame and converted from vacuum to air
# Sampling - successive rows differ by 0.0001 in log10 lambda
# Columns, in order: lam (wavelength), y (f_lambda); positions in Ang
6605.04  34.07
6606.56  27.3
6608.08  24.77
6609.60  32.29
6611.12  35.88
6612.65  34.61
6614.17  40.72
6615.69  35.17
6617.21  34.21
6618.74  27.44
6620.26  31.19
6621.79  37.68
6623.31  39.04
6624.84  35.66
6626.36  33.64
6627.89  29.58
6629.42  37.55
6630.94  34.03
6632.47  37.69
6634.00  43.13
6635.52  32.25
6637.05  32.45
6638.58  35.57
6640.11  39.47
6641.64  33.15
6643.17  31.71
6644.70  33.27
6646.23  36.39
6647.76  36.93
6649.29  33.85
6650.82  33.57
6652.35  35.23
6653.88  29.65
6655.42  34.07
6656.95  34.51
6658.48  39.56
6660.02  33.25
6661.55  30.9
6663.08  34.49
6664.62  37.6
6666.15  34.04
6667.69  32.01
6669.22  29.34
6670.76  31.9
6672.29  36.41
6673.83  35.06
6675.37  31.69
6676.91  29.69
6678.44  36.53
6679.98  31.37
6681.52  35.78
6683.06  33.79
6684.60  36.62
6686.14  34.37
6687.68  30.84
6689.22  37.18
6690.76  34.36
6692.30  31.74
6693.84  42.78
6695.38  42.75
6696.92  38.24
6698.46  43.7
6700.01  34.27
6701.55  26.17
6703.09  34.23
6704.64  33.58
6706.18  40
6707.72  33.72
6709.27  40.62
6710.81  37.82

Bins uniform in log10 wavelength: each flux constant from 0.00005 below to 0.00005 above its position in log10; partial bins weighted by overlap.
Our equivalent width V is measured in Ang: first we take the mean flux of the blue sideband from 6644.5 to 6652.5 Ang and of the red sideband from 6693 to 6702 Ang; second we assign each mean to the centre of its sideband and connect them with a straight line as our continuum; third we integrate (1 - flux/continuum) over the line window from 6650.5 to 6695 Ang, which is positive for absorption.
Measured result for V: 3.0 Ang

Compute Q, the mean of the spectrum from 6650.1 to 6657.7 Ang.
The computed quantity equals 33.4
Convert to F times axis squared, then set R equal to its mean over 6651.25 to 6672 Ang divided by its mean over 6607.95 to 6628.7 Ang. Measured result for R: 1.0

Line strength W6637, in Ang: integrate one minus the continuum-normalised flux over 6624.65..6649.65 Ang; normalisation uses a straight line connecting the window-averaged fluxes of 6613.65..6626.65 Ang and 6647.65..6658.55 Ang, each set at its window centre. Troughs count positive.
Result -0.4 Ang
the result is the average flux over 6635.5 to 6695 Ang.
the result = 34.3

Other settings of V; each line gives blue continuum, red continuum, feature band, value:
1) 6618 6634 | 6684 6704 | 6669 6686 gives 1.0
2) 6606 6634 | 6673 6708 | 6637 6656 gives 0.1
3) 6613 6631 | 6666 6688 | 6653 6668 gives -0.2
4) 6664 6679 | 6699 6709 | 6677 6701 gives -1.5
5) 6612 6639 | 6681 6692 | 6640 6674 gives 0.7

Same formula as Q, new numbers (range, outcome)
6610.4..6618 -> 36.1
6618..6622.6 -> 32.2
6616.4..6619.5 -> 30.9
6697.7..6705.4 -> 34.3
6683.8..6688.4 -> 34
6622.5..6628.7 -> 34.5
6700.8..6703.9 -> 30.2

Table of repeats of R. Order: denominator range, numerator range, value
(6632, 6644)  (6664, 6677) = 0.94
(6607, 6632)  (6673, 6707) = 1.06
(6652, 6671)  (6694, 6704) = 1.11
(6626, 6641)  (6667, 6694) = 0.96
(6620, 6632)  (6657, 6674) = 0.98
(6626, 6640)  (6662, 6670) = 0.95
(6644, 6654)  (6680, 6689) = 1.00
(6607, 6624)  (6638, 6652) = 1.04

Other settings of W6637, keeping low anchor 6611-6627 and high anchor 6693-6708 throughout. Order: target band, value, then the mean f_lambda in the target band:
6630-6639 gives -0.13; 35.9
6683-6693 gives 0.70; 34.2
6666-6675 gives 0.82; 33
